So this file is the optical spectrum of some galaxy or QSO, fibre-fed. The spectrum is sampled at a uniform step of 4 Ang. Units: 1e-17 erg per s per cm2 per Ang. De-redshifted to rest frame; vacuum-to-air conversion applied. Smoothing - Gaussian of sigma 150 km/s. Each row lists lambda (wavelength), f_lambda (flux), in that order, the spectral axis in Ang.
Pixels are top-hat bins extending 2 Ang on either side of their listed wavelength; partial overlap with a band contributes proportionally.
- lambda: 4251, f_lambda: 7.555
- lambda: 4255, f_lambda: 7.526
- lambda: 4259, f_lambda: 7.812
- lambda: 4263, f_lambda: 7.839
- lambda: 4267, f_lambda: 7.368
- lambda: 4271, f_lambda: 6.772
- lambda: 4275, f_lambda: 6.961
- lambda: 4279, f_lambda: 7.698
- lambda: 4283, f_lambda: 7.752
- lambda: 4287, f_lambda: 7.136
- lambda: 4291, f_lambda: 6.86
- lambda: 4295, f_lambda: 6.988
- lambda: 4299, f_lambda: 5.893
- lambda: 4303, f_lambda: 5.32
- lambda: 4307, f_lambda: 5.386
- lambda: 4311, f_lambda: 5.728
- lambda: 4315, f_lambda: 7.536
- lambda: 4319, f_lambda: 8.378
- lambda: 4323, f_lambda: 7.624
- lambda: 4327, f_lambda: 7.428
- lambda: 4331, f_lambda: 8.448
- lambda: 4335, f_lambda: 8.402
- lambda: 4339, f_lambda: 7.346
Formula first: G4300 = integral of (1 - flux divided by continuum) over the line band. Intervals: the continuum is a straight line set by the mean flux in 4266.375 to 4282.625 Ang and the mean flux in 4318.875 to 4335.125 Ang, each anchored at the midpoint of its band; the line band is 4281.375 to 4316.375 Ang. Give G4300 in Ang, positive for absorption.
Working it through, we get 5.0 Ang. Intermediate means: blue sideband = 7.24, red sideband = 7.98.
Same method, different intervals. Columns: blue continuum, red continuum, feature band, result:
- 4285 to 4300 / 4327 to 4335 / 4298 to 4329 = 3.6 Ang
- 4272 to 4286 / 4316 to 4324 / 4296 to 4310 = 3.8 Ang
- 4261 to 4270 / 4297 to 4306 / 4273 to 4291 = -2.0 Ang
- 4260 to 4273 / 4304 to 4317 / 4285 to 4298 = -0.5 Ang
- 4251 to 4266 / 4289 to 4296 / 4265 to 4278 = 0.5 Ang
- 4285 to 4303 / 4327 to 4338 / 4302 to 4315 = 2.5 Ang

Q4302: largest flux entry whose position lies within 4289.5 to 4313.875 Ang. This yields 6.988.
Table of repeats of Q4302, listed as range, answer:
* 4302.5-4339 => 8.448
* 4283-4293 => 7.752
